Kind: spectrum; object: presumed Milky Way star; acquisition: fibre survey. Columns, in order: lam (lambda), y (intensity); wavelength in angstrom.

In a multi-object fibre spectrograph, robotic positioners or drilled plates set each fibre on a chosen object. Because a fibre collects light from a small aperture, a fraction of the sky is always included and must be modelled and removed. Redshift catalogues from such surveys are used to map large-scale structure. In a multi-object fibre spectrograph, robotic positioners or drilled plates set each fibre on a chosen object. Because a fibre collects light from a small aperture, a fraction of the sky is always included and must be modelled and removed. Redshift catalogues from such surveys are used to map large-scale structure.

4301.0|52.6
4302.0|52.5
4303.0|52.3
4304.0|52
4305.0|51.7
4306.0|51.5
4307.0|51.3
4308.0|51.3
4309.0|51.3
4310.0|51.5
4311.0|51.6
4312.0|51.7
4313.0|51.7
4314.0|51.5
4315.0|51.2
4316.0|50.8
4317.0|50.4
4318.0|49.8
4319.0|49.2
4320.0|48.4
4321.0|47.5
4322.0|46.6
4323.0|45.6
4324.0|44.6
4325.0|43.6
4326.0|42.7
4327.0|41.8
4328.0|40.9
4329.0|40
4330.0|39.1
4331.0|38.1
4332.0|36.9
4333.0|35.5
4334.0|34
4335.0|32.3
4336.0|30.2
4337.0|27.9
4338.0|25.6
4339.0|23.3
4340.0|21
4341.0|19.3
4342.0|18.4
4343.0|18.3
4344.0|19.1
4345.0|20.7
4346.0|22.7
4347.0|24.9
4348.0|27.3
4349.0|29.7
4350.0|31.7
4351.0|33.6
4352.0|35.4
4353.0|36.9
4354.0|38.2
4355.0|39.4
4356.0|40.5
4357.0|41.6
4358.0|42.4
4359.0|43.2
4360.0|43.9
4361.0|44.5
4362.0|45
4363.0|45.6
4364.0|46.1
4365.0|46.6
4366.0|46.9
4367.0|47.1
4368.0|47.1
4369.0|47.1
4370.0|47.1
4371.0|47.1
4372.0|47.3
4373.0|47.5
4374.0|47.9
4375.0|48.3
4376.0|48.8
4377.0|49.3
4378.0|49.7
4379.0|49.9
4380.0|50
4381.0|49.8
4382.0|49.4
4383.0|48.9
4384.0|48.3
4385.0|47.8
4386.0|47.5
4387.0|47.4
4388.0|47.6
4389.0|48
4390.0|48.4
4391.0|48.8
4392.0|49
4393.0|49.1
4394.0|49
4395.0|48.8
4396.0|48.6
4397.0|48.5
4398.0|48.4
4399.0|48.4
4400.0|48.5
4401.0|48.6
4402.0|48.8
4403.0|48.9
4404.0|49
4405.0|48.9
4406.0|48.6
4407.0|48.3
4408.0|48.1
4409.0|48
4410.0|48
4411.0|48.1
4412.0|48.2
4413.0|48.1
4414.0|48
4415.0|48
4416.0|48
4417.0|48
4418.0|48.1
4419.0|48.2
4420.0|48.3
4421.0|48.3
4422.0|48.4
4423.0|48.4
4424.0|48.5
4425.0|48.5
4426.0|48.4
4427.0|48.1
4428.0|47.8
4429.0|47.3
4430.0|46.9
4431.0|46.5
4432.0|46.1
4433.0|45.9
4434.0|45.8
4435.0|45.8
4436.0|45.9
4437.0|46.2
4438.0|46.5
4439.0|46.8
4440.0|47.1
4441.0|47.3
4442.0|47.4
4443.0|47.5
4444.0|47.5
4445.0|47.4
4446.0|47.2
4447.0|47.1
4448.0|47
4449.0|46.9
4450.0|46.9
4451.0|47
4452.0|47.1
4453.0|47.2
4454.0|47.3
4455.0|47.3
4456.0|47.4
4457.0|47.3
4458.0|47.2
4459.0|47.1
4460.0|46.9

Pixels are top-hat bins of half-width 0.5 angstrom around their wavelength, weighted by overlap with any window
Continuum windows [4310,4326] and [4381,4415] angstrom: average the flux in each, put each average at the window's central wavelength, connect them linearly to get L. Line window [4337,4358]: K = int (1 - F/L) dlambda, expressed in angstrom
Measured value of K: 8.6 angstrom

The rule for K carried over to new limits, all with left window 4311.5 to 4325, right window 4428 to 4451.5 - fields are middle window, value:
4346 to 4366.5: 4.03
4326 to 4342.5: 5.70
